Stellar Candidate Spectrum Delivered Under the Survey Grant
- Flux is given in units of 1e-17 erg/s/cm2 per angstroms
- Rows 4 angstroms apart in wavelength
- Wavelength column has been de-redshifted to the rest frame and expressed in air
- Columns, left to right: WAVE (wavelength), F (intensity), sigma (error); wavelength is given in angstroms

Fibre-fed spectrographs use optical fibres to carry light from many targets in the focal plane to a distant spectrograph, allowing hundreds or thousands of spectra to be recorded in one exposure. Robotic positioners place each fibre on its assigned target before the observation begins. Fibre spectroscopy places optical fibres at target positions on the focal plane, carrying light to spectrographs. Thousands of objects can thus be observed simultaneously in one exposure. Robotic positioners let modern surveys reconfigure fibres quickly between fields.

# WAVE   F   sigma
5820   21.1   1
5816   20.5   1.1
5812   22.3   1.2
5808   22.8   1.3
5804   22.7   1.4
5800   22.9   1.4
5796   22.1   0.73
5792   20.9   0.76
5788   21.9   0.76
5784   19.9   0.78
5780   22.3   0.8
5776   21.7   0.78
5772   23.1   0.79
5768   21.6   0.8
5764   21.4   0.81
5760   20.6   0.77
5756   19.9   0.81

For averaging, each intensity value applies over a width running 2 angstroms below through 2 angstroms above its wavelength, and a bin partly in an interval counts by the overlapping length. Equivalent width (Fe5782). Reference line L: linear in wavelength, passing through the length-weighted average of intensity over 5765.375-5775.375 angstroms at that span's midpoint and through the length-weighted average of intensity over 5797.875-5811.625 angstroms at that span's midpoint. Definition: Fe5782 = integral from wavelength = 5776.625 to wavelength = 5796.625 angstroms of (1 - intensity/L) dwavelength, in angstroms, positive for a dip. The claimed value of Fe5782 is 0.9 angstroms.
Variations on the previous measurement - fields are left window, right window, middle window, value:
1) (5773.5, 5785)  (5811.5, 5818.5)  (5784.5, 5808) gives -0.7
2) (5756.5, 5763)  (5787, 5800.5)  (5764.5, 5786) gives -0.6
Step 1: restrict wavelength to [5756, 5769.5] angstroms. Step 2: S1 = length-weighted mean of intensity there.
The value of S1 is 21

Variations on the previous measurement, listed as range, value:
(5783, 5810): 22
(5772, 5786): 21.6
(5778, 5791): 21.3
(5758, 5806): 21.8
